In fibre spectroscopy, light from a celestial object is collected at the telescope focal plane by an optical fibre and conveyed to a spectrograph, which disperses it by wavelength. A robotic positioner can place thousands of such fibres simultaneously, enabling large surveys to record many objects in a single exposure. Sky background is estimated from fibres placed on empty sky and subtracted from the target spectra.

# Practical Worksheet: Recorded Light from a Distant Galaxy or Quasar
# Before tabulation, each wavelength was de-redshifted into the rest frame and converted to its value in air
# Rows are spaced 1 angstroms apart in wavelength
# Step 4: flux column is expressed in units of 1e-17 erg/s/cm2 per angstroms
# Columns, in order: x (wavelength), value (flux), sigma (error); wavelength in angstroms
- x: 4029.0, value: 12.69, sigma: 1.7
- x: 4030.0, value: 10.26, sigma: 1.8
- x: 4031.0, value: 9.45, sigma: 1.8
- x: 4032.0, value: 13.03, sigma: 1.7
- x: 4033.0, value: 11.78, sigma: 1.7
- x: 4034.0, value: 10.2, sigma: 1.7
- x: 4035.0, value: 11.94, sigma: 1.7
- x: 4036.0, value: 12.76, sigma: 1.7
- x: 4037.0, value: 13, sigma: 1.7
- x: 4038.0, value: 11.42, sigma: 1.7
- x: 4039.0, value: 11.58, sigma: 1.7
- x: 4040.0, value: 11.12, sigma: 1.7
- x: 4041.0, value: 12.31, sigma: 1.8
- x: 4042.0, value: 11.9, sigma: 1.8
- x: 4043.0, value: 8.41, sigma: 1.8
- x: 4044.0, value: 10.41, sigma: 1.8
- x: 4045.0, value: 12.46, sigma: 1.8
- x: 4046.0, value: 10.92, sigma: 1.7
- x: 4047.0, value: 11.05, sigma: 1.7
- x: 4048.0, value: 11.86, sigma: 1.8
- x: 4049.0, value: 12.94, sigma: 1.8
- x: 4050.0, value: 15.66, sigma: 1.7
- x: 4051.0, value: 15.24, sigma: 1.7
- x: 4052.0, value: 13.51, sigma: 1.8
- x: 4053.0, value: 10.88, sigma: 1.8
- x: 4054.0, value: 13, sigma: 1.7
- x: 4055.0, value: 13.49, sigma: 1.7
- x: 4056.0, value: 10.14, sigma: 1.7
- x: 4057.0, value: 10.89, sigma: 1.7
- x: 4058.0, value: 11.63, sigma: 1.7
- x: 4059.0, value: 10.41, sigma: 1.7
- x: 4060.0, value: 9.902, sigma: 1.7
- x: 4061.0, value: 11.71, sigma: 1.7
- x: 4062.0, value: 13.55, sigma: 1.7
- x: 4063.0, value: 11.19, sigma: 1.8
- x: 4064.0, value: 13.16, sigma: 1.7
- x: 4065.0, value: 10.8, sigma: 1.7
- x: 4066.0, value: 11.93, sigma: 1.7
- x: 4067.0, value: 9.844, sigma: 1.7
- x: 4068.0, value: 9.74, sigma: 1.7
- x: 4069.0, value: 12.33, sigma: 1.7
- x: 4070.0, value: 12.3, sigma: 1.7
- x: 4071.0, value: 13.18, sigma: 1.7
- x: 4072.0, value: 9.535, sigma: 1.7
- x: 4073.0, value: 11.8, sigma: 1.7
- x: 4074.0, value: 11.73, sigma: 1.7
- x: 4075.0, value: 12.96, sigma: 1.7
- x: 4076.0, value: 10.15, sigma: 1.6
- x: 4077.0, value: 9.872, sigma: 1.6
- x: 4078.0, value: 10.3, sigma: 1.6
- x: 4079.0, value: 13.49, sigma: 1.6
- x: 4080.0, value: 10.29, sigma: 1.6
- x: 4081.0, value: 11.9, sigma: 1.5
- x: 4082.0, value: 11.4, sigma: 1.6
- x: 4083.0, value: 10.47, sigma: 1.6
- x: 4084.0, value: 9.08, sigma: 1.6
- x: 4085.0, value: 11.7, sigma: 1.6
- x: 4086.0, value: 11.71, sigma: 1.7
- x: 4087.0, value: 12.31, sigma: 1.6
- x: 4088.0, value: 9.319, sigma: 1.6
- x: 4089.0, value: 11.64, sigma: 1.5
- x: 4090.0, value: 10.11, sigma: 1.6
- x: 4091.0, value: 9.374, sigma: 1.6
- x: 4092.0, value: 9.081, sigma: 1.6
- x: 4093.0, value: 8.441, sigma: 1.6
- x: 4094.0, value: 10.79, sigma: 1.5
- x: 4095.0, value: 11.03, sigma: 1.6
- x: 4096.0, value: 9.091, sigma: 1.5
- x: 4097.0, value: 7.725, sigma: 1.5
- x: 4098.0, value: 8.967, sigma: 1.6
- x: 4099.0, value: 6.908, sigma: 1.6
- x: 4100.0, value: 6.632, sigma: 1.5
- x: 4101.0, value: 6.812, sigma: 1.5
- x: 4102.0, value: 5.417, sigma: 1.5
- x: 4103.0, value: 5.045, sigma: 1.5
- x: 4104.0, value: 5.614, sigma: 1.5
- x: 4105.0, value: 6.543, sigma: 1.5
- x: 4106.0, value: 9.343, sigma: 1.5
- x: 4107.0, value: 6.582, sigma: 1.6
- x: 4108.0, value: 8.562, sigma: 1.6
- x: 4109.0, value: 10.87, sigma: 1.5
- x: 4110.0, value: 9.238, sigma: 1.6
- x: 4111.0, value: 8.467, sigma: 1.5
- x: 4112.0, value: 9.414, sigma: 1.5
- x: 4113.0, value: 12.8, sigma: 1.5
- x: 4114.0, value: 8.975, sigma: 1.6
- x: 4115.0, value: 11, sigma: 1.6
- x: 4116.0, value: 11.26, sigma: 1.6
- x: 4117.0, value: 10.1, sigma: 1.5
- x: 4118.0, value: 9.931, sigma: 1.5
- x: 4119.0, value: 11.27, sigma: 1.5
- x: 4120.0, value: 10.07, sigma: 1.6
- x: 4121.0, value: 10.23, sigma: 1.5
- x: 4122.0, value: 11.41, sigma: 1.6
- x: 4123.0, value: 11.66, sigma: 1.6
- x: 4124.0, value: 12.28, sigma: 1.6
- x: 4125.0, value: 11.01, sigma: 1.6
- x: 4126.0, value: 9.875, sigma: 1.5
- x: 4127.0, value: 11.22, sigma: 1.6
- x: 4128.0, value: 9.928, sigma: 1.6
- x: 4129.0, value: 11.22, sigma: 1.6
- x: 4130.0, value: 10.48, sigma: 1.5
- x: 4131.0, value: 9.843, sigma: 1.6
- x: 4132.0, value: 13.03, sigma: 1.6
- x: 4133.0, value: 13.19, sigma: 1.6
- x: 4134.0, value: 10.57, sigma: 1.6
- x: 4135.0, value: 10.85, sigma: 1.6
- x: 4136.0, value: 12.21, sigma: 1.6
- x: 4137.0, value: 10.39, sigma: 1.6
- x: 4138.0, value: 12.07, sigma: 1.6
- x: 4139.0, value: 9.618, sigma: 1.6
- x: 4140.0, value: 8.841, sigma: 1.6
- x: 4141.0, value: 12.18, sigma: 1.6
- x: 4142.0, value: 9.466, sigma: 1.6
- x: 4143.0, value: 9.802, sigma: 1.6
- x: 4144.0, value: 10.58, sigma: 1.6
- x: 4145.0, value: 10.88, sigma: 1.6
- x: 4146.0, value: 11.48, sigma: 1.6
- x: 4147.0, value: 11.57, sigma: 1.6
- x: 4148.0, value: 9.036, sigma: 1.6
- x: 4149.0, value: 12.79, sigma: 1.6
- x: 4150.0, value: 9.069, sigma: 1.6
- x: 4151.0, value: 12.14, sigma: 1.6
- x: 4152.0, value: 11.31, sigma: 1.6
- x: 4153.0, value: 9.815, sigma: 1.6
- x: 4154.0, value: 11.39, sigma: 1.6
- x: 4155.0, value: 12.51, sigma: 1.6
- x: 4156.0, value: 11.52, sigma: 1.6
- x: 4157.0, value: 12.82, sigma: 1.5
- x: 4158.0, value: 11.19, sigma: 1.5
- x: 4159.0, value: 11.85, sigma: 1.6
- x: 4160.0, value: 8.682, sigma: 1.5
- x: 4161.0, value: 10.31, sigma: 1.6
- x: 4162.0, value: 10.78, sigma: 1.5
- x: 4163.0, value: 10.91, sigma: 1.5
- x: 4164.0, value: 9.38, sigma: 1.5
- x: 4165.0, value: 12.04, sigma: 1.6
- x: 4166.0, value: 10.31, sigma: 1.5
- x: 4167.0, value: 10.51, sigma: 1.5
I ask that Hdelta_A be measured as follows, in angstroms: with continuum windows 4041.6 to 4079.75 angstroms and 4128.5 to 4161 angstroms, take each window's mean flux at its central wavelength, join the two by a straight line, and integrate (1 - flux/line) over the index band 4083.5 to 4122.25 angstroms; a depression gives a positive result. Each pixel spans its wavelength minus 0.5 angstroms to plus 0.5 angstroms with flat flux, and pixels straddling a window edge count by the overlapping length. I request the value 7.0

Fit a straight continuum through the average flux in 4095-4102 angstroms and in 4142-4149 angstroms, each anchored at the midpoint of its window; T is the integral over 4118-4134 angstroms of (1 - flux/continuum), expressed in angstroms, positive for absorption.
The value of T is -2.7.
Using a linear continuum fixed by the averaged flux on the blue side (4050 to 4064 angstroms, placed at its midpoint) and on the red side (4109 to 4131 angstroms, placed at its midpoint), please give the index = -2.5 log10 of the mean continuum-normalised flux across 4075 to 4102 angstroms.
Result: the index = 0.15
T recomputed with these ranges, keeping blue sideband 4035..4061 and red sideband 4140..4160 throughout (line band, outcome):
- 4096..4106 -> 4.0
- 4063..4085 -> 0.7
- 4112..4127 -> 0.6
